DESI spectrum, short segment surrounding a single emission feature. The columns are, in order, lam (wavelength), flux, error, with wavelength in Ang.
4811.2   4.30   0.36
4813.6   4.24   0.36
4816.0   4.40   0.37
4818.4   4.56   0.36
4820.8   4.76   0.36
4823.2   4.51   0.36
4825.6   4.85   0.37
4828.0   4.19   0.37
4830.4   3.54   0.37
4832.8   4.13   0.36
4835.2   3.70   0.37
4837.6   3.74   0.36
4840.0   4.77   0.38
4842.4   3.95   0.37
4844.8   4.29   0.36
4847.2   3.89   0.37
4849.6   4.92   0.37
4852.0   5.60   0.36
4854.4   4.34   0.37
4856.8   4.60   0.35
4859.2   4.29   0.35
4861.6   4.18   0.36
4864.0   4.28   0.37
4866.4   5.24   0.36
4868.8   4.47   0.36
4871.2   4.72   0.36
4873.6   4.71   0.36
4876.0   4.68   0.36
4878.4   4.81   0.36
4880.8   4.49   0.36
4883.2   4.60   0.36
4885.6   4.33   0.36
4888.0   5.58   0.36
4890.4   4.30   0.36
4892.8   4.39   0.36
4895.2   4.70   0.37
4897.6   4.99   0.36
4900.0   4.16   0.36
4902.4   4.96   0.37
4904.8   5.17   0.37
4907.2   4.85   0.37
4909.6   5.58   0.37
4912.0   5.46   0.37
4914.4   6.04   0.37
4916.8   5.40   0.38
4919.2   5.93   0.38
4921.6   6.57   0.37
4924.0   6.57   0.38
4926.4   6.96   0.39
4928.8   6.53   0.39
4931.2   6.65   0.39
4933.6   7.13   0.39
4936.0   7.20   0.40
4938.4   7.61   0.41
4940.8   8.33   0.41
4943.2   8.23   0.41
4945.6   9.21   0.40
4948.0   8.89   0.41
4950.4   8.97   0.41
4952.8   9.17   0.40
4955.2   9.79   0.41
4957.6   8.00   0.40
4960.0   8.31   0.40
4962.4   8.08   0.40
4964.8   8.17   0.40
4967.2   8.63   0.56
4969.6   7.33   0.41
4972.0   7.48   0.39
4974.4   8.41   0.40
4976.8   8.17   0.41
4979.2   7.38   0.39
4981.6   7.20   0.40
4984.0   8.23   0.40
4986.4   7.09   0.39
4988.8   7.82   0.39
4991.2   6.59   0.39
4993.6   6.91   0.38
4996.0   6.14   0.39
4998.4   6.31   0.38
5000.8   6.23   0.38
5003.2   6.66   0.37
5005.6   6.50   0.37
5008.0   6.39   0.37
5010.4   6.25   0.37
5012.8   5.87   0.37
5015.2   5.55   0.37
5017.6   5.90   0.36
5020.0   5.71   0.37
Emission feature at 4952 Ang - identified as Mg II 2798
